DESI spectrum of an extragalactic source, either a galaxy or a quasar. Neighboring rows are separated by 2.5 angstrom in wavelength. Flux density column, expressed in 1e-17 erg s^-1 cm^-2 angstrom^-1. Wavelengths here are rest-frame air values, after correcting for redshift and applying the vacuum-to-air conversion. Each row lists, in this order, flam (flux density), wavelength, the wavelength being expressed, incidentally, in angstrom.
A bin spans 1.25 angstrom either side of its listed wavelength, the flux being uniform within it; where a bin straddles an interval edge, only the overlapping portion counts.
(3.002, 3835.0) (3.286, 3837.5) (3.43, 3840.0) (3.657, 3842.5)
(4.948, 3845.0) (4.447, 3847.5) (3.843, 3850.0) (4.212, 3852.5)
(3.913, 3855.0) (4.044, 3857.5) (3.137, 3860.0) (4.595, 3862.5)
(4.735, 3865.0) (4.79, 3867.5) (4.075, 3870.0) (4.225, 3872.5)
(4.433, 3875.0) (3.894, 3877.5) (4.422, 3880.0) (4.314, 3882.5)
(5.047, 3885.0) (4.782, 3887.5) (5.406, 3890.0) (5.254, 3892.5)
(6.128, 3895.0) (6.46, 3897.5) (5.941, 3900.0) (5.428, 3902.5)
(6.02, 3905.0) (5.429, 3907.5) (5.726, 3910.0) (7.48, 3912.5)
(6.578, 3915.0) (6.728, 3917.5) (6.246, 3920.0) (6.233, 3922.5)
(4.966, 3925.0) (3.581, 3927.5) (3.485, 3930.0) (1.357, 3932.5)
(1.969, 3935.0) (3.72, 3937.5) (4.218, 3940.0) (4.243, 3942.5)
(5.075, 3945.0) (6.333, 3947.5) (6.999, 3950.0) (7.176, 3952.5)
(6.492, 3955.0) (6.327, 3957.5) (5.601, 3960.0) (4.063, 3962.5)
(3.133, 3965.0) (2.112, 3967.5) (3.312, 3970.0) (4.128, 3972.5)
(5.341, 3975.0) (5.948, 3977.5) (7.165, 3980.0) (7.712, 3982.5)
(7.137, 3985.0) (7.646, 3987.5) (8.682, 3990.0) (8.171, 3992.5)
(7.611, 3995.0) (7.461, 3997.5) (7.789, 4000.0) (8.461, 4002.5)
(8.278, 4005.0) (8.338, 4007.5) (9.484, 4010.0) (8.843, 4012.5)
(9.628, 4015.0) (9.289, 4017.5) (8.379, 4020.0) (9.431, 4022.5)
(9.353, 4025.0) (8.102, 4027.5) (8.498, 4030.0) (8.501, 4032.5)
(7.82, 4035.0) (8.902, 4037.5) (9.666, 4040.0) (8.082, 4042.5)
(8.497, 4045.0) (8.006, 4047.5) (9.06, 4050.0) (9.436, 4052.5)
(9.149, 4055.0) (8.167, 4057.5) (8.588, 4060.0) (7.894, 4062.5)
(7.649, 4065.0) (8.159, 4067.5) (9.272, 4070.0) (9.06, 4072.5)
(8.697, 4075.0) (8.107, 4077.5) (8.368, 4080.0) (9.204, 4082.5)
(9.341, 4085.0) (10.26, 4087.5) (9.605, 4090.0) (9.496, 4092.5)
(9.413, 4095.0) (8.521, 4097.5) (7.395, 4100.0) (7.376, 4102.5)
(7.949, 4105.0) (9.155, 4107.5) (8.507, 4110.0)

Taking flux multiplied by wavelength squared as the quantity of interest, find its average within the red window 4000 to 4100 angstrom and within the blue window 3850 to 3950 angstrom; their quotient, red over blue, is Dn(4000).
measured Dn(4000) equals 1.9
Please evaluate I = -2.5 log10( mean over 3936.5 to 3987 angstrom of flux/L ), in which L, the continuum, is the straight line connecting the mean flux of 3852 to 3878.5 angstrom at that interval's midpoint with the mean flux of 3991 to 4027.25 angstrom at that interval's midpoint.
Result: 0.31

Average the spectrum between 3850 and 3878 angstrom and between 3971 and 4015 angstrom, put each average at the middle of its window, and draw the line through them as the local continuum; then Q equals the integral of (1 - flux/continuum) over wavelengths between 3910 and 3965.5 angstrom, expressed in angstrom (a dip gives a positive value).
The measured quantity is 8.6 angstrom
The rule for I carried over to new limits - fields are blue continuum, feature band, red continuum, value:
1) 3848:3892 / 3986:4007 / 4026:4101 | -0.12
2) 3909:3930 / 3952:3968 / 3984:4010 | 0.35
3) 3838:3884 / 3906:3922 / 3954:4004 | -0.24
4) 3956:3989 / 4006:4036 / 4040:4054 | -0.17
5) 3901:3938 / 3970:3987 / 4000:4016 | 0.23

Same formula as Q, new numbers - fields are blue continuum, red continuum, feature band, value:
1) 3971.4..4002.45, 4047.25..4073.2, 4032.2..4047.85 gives -0.63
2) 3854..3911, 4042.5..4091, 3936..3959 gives 2.52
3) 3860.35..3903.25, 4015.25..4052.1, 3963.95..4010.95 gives 5.60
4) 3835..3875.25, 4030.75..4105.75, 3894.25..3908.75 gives -2.39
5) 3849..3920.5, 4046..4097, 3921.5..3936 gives 5.73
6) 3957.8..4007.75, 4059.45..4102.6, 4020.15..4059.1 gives -4.95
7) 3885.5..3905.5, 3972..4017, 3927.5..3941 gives 7.27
